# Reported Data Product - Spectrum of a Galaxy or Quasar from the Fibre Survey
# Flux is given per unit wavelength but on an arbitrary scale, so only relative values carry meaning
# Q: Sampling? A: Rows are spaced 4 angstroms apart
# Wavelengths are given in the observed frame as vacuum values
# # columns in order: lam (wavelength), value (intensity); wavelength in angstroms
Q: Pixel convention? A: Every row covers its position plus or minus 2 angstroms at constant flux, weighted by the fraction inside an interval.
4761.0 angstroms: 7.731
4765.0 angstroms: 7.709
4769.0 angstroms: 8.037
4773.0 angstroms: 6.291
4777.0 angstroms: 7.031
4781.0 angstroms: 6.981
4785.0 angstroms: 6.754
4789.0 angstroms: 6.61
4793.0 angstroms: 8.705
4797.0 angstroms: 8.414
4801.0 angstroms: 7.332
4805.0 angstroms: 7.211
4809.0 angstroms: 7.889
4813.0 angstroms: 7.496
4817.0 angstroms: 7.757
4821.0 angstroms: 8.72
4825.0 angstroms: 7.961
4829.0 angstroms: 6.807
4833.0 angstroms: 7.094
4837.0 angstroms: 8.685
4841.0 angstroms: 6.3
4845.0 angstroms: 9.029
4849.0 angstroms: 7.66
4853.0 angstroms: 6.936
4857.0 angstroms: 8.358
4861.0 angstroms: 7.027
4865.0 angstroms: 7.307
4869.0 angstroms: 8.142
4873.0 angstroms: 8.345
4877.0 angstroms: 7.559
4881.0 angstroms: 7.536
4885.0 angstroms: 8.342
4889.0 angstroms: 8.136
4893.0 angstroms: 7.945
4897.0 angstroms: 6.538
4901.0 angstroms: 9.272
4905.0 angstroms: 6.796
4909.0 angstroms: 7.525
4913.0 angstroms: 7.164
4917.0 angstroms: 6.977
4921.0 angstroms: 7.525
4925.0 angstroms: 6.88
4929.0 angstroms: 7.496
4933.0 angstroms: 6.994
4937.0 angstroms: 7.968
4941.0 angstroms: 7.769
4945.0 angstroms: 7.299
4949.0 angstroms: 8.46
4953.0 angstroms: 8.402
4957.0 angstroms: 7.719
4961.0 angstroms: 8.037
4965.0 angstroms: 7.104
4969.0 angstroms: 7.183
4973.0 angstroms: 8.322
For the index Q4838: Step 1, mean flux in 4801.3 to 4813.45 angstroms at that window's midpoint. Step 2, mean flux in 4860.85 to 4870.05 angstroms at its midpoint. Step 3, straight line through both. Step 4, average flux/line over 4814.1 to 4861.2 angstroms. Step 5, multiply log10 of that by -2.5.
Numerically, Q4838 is -0.03 mag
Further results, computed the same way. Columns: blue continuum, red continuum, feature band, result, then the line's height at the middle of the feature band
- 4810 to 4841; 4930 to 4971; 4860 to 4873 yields 0.00 mag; 7.69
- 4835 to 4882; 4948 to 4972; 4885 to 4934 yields 0.04 mag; 7.78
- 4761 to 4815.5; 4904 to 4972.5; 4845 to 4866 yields -0.02 mag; 7.47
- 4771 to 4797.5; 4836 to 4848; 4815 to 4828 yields -0.05 mag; 7.66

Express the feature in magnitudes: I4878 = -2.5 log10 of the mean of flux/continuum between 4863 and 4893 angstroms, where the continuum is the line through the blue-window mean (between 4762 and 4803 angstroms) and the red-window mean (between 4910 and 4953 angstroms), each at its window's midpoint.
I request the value -0.06 mag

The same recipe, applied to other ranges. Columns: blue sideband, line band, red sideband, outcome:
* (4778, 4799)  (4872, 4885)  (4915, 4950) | -0.06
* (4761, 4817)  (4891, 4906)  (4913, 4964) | -0.02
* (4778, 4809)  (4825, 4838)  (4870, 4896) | 0.02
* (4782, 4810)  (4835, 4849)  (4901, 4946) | -0.07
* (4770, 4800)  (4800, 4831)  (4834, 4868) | -0.03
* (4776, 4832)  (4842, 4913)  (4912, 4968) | -0.03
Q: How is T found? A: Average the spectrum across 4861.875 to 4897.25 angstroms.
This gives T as 7.8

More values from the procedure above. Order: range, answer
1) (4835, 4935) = 7.62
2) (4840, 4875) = 7.72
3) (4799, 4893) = 7.73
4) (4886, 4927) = 7.5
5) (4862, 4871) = 7.65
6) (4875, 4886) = 7.76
